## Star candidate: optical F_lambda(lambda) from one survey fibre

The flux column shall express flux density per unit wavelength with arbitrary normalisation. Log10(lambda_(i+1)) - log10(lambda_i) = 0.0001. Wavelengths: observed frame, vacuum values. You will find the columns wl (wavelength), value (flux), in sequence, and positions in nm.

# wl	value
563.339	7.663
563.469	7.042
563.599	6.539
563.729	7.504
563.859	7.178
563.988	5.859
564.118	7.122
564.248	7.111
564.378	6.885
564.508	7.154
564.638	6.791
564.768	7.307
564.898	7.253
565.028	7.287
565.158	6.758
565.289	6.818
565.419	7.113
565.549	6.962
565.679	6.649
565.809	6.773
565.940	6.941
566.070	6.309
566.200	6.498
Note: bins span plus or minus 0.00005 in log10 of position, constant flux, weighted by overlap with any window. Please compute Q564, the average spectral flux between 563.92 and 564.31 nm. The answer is 6.71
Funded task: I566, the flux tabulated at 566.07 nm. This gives 6.309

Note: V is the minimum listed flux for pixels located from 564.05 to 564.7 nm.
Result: 6.791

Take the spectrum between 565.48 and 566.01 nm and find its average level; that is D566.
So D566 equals 6.83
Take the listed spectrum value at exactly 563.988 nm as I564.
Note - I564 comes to 5.859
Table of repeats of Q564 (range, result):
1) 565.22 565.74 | 6.88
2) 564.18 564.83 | 7.05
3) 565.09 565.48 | 6.89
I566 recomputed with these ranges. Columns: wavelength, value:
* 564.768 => 7.307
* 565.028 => 7.287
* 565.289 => 6.818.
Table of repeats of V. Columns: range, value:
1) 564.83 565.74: 6.649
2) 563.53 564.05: 5.859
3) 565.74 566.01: 6.773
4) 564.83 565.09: 7.253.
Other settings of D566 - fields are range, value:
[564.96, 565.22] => 7.03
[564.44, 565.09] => 7.16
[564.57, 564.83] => 7.05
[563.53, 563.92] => 7.06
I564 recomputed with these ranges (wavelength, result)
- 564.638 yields 6.791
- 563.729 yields 7.504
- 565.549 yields 6.962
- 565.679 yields 6.649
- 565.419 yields 7.113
